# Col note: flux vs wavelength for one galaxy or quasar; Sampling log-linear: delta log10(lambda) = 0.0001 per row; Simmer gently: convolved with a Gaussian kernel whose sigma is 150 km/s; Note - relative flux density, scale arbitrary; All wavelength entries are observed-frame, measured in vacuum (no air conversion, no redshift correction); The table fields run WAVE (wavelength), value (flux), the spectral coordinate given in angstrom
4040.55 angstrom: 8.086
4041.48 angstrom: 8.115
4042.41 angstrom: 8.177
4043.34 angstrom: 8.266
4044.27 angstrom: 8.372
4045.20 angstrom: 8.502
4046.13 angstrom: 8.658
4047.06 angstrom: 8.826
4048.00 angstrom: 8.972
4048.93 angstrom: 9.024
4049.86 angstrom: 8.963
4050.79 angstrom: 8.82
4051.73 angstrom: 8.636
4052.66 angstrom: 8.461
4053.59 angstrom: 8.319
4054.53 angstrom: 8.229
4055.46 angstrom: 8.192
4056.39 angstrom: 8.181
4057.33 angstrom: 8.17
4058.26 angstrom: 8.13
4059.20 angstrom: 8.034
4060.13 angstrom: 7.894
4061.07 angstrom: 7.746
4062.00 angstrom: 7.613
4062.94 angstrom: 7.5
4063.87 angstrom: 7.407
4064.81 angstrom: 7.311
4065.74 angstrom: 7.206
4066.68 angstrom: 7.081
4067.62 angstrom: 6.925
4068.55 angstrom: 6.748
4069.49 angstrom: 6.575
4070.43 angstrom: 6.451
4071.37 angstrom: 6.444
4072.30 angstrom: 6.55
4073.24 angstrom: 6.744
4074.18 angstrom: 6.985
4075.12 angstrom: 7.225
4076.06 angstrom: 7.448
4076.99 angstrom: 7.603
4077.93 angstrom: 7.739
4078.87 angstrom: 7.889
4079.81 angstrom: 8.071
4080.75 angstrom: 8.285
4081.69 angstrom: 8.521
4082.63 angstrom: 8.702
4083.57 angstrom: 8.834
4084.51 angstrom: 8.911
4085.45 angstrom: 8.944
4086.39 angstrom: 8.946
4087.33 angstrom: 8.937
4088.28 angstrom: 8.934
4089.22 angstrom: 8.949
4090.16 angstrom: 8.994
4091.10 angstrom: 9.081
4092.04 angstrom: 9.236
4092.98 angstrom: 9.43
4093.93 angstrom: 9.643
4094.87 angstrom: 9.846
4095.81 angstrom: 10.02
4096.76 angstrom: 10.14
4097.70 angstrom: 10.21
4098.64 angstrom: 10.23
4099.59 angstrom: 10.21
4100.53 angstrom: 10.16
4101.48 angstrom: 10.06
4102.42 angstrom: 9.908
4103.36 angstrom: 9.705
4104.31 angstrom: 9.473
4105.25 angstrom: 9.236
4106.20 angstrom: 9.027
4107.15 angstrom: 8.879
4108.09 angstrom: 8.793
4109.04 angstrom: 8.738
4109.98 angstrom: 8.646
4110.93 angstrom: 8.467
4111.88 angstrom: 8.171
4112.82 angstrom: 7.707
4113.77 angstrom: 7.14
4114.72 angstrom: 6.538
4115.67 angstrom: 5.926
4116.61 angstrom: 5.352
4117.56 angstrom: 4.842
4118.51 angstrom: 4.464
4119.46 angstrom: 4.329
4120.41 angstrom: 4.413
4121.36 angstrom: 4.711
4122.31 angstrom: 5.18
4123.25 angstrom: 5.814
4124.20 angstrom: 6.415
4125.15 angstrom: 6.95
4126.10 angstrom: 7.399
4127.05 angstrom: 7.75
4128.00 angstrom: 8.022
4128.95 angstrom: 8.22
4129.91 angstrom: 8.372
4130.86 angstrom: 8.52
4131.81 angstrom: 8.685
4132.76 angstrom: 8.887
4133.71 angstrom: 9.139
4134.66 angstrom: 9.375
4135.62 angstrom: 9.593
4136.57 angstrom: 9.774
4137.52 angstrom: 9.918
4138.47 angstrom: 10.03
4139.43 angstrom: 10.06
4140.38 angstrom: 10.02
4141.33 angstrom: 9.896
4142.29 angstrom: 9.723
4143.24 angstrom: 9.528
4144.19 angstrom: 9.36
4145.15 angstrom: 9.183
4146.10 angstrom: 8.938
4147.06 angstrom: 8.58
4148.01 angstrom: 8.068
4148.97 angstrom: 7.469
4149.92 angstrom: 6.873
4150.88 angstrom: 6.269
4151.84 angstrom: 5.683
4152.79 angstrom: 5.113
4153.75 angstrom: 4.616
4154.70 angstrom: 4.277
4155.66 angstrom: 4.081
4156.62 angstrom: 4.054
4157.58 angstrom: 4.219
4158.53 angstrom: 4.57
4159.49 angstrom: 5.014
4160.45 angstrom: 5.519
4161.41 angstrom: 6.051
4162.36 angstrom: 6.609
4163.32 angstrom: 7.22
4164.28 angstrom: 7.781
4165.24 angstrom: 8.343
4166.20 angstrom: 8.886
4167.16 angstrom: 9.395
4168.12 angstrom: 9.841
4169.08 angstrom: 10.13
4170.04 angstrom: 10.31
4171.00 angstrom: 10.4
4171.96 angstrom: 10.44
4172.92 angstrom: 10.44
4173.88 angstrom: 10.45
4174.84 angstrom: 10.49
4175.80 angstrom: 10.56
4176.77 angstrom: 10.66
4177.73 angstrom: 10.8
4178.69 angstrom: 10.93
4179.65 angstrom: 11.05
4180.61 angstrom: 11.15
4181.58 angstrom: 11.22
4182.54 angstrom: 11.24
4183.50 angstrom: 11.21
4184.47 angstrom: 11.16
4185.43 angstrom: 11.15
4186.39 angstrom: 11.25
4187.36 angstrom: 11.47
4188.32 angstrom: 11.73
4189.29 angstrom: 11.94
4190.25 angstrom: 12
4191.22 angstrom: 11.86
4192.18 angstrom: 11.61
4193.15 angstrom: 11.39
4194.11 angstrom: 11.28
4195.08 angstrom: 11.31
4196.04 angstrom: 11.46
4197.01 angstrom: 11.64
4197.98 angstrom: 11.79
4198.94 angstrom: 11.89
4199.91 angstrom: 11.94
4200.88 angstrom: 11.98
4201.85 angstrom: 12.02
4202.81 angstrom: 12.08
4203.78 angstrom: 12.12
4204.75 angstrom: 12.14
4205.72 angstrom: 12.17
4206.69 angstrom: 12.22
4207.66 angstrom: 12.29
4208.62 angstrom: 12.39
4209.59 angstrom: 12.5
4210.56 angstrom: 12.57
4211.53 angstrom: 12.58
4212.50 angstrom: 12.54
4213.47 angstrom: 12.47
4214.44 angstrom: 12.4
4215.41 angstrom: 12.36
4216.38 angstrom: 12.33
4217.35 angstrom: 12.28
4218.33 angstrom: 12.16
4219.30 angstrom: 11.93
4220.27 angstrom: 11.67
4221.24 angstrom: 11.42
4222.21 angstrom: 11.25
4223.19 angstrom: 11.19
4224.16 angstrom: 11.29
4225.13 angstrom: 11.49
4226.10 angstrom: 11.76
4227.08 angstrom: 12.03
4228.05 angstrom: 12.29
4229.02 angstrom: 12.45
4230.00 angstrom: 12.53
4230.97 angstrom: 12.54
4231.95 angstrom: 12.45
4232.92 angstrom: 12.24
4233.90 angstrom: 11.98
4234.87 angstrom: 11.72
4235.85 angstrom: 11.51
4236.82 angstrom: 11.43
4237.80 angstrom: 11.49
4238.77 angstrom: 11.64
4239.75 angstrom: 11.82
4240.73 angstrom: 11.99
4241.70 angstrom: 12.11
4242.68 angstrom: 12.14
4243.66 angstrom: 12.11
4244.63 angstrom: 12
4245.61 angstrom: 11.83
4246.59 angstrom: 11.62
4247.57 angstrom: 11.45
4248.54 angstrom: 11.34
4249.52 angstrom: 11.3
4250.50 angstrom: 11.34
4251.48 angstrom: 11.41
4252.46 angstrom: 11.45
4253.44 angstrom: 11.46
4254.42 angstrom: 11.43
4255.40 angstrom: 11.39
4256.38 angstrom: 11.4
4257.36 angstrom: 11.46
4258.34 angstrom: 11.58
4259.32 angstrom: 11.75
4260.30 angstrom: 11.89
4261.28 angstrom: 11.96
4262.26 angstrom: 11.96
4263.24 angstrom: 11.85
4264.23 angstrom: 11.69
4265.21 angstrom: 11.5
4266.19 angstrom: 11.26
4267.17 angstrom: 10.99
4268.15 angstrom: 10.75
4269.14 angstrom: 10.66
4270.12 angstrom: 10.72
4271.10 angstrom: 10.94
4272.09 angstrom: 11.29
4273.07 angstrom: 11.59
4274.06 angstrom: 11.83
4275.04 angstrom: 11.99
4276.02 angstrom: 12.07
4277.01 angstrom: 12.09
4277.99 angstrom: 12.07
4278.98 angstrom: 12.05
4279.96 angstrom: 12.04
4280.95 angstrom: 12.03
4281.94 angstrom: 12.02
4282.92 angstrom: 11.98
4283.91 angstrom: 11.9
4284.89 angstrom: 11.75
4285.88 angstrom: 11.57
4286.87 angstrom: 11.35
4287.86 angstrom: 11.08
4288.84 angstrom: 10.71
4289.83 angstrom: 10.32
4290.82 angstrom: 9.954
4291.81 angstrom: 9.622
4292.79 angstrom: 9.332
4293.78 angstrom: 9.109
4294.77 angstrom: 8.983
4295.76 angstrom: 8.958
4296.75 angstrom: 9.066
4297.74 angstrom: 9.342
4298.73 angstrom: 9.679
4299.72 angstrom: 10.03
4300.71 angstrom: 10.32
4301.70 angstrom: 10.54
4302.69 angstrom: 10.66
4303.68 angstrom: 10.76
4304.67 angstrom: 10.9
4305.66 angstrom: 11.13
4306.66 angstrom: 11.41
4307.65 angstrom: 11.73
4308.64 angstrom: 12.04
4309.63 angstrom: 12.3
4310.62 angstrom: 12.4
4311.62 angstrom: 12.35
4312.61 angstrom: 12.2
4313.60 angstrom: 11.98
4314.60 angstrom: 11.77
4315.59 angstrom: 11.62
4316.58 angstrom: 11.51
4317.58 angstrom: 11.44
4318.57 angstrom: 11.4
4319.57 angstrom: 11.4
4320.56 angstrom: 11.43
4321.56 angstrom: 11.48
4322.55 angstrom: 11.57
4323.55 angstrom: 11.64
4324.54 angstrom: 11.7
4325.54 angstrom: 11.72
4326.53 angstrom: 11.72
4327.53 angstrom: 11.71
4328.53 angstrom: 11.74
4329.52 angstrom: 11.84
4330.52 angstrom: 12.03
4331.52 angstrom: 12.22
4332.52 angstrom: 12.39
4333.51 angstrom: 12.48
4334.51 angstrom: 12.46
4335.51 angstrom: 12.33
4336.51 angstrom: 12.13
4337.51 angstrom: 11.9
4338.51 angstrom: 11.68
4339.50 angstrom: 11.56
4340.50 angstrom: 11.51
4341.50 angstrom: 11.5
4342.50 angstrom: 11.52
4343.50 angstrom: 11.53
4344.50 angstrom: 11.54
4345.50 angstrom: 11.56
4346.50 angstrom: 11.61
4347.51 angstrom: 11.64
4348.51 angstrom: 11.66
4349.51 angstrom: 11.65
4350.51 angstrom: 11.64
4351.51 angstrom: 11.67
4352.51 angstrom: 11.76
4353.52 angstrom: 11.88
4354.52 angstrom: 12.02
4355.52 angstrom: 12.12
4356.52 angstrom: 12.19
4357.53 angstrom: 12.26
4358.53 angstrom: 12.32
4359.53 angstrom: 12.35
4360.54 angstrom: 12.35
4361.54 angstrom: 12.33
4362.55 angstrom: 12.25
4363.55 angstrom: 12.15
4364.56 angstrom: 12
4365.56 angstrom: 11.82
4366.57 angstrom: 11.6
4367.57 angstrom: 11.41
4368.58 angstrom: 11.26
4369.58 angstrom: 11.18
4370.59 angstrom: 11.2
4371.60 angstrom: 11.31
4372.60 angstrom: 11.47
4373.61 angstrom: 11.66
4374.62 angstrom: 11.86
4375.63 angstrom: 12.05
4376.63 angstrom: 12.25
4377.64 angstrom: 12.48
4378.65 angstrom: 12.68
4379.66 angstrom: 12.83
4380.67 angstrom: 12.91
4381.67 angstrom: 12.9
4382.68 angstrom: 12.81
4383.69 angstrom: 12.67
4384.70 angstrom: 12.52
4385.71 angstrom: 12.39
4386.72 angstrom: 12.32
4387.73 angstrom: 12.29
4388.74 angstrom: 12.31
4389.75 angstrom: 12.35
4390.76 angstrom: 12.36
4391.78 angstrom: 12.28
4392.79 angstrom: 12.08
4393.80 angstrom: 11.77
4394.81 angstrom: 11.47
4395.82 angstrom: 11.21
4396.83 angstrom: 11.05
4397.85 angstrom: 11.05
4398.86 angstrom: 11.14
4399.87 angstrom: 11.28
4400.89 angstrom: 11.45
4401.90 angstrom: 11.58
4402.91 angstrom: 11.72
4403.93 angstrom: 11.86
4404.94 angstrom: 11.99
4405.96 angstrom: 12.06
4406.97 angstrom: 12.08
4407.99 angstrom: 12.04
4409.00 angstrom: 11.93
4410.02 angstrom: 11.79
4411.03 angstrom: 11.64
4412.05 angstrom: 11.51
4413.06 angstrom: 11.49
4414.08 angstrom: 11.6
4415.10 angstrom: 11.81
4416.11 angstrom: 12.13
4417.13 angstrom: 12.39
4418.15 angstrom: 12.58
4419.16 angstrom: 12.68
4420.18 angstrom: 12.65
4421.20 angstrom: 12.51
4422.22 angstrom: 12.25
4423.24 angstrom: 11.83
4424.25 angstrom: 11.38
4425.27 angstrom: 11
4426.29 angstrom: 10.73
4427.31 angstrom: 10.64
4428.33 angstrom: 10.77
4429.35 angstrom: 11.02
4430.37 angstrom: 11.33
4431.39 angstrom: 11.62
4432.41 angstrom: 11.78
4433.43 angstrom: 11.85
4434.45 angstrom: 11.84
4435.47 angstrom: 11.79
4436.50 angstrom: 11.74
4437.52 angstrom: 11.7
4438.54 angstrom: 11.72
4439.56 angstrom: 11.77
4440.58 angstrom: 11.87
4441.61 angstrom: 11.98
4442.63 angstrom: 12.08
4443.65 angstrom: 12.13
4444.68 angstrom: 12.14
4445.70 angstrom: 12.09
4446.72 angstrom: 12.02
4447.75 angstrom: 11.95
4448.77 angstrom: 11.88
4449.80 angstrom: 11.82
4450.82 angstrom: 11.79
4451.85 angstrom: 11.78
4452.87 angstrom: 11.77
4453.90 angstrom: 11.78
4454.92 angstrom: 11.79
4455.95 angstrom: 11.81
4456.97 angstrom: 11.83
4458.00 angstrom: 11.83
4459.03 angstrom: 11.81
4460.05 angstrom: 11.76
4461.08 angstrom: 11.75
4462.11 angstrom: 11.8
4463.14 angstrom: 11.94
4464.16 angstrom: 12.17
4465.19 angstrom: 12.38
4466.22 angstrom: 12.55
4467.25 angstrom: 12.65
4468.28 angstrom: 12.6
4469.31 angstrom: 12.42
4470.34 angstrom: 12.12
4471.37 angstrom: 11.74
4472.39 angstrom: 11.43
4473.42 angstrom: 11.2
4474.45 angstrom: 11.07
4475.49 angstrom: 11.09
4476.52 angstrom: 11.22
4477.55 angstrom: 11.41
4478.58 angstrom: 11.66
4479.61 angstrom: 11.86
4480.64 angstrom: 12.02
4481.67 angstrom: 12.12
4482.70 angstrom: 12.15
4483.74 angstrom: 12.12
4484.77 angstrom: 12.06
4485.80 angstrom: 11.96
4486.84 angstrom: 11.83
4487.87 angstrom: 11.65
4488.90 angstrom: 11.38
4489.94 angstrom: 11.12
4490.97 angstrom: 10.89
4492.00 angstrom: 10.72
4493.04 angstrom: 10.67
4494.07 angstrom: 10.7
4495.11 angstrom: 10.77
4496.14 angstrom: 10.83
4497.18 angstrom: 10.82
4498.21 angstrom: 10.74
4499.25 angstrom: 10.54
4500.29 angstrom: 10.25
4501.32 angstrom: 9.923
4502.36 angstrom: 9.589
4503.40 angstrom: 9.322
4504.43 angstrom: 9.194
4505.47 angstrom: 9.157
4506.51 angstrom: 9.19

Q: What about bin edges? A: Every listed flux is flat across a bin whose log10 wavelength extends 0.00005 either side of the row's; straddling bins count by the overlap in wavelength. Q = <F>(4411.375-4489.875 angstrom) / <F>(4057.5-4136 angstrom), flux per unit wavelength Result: 1.5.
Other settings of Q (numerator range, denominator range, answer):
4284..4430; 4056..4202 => 1.35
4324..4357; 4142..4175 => 1.55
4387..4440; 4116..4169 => 1.61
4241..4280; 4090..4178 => 1.42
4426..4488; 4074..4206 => 1.32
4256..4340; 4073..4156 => 1.40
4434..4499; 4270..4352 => 1.03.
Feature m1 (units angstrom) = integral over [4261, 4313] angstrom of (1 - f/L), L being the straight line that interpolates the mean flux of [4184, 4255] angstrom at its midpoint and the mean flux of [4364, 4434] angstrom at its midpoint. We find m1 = 3.3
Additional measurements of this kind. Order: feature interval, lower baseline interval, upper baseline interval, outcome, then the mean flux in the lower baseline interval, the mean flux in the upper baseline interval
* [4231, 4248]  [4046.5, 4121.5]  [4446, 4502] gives -4.3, 8.11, 11.6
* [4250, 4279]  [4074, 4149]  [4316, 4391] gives -2.4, 8.4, 11.9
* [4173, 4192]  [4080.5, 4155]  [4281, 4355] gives -3.9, 8.25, 11.3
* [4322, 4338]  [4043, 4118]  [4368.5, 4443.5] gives -1.4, 8.3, 11.9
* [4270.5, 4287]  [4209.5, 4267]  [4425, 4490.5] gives 0.0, 11.8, 11.8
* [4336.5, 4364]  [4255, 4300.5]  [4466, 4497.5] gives -1.5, 11.1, 11.6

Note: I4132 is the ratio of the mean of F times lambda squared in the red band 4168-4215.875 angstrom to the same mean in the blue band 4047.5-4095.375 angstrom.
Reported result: 1.51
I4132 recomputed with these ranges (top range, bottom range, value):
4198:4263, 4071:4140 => 1.54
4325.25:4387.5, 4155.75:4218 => 1.23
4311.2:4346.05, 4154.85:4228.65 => 1.18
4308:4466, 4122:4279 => 1.24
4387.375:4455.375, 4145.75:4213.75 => 1.34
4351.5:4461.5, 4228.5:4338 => 1.10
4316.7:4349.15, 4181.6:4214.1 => 1.06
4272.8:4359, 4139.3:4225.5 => 1.21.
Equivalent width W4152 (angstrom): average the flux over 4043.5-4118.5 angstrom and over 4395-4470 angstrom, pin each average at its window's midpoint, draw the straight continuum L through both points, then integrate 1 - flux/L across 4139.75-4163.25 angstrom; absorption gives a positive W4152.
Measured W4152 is 5.6 angstrom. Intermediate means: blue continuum 8.27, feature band 6.85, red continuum 11.8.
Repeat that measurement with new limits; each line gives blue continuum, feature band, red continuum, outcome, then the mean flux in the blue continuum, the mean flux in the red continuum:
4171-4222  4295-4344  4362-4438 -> 1.4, 11.6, 11.9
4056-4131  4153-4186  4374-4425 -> 1.2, 7.92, 12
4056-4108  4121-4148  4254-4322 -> 1.9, 8.43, 11.2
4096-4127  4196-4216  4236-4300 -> -4.7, 7.74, 11.2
